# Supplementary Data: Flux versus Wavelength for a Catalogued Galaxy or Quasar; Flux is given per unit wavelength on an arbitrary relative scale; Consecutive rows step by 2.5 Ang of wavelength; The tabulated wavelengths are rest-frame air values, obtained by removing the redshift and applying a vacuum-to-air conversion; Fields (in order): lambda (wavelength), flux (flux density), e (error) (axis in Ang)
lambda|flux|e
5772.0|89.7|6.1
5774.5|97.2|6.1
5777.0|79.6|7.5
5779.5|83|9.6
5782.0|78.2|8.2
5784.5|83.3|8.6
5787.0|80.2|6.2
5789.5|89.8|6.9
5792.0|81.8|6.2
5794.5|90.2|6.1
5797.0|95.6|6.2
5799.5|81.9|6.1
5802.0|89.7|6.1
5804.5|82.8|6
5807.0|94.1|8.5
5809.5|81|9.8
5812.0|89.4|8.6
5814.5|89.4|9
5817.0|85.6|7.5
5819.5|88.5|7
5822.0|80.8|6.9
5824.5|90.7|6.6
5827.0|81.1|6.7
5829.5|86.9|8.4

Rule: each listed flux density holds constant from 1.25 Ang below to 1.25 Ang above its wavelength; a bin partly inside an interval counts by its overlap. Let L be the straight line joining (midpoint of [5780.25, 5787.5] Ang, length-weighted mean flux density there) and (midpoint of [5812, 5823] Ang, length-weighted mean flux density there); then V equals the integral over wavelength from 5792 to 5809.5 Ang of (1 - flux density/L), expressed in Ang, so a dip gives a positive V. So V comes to -0.9 Ang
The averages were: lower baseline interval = 80.8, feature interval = 88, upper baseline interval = 86.6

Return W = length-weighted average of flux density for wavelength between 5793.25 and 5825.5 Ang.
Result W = 87.6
